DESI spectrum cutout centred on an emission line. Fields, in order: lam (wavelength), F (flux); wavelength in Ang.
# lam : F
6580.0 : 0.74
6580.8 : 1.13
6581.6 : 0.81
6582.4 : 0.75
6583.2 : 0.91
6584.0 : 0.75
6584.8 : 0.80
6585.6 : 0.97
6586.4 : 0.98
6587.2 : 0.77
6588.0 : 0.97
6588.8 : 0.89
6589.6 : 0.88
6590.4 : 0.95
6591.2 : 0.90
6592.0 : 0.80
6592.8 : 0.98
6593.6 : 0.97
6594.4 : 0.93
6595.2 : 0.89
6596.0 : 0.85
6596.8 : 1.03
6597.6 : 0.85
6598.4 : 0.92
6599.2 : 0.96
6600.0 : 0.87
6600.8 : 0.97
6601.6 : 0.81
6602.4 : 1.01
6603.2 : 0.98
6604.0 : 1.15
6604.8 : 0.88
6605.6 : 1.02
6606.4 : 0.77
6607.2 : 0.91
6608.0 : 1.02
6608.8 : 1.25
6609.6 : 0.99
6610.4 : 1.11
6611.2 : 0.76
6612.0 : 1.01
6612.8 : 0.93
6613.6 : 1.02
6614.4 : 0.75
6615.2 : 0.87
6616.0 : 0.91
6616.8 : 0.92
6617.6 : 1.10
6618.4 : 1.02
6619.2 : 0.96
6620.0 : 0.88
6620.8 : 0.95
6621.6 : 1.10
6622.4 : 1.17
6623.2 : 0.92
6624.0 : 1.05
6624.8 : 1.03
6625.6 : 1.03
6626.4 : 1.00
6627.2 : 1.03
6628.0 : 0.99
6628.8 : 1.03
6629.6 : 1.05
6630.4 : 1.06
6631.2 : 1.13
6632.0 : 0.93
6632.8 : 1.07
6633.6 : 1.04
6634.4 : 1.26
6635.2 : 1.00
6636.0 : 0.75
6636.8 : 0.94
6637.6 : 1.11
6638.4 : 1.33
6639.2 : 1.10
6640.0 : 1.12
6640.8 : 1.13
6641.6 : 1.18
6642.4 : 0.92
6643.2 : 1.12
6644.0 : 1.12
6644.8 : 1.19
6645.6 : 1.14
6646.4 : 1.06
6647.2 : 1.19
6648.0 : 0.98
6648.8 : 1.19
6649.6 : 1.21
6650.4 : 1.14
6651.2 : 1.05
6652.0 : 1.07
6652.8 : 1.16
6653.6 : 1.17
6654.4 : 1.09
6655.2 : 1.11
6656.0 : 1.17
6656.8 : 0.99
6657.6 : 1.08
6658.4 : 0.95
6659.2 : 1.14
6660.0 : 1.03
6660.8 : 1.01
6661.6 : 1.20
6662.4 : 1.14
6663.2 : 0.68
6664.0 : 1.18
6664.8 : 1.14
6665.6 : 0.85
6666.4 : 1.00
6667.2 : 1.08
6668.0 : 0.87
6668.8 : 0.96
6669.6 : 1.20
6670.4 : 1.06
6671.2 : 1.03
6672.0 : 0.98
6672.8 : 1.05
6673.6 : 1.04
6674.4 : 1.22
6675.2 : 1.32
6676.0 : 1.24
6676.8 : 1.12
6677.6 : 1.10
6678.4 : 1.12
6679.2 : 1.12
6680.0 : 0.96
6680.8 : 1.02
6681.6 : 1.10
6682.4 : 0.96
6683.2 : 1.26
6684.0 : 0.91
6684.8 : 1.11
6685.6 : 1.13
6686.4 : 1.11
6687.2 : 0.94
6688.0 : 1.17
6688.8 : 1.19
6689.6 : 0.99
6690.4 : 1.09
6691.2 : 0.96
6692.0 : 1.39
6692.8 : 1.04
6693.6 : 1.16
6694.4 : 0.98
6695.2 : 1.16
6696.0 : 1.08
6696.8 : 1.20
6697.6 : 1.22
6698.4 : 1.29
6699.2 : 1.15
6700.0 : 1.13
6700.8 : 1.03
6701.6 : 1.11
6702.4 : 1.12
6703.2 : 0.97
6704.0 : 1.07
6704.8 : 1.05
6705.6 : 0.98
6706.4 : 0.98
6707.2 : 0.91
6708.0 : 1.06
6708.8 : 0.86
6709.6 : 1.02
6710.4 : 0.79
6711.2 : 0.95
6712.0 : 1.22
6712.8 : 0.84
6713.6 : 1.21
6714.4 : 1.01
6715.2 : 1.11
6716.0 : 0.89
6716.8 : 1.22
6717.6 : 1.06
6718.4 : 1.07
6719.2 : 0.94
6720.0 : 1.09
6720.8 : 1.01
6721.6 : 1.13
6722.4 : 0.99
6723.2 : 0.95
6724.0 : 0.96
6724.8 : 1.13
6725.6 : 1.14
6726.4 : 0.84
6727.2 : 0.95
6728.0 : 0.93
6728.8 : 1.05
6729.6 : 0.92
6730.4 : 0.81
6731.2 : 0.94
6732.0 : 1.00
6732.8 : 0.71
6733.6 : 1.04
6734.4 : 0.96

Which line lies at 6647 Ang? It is C III]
